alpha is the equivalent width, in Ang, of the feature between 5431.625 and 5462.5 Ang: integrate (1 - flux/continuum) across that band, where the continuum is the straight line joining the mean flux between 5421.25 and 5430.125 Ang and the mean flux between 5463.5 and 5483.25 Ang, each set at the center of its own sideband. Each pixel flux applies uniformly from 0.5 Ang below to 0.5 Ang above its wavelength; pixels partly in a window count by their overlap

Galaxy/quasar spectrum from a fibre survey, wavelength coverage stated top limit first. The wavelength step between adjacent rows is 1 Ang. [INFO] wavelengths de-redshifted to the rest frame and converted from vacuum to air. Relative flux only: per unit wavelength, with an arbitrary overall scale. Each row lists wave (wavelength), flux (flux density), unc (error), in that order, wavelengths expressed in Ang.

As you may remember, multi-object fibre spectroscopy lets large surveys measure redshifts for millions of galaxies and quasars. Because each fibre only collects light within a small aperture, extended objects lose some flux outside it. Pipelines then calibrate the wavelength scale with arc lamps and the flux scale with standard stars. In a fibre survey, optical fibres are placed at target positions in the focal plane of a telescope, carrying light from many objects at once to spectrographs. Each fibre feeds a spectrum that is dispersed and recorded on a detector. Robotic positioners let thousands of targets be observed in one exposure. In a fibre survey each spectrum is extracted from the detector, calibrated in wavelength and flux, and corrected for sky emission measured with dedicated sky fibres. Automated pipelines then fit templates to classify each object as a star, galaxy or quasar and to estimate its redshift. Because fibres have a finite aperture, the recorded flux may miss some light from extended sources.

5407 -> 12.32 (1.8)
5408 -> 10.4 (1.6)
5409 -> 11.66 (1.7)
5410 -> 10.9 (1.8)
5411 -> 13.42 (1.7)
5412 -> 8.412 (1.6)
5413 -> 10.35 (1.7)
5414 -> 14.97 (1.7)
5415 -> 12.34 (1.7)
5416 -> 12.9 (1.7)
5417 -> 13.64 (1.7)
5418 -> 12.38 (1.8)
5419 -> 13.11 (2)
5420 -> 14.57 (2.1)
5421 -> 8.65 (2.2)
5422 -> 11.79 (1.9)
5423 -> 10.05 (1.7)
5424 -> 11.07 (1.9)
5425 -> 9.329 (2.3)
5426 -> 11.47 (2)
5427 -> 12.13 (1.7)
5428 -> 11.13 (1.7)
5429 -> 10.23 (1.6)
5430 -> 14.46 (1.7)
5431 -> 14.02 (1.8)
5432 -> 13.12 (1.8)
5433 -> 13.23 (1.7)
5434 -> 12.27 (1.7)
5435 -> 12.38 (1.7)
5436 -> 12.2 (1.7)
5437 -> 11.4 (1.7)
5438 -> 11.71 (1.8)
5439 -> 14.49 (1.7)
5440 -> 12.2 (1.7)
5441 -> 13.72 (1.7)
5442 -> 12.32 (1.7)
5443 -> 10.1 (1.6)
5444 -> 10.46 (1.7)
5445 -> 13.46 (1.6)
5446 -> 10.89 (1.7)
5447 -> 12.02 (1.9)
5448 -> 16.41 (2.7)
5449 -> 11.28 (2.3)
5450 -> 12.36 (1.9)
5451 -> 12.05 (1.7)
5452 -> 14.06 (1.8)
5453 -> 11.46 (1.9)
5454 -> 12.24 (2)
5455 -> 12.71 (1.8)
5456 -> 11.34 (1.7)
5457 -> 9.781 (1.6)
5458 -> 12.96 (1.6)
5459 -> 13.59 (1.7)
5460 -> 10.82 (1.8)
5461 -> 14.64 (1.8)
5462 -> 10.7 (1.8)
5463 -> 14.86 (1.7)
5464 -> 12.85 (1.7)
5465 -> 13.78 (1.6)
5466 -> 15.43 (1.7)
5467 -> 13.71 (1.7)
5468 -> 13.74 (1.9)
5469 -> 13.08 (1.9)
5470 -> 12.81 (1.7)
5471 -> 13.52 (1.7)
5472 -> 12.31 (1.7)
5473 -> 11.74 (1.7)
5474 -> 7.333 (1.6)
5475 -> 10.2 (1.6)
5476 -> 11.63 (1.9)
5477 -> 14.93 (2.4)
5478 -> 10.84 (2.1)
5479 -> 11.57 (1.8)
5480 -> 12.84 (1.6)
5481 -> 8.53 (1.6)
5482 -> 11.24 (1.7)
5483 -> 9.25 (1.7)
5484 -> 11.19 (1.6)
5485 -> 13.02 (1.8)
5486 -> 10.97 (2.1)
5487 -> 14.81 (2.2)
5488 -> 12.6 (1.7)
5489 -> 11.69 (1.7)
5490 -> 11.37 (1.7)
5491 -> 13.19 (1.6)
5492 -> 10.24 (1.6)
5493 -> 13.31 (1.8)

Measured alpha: -2.1 Ang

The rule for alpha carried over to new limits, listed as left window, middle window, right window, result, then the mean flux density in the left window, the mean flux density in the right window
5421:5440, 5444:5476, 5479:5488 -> -2.05 Ang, 11.9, 11.5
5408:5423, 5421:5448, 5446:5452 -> 0.90 Ang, 12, 12.8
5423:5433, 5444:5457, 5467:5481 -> -0.46 Ang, 11.9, 12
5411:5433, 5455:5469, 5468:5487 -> -1.43 Ang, 12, 11.6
